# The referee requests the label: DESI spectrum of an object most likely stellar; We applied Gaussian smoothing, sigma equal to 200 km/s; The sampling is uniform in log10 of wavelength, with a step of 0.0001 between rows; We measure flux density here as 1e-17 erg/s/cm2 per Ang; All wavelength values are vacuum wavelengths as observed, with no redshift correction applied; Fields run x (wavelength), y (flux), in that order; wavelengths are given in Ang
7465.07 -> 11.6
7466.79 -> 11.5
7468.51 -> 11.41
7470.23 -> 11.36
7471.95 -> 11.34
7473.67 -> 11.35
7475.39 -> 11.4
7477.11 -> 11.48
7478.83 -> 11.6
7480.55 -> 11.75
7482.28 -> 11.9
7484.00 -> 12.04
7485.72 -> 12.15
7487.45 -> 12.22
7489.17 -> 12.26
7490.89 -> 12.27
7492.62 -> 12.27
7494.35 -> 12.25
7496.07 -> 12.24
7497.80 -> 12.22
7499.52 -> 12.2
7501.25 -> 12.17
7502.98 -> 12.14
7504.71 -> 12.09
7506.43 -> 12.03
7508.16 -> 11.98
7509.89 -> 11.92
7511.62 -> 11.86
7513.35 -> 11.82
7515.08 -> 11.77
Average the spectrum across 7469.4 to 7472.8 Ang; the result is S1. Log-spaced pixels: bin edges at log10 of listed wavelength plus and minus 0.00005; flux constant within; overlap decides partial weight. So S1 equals 11.4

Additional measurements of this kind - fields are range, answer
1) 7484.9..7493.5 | 12.2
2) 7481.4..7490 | 12.1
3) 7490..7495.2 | 12.3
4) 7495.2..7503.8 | 12.2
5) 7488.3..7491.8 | 12.3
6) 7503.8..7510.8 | 12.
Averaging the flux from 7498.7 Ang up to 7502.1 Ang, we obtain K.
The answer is 12.2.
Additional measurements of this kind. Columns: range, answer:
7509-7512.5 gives 11.9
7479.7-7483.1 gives 11.8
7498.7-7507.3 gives 12.1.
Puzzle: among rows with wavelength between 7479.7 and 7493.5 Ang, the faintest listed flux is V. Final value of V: 11.75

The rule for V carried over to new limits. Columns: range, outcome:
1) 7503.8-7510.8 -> 11.92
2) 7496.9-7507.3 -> 12.03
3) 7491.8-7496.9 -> 12.24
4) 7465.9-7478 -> 11.34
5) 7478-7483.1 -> 11.6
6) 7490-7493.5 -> 12.27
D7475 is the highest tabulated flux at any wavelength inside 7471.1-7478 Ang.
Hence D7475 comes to 11.48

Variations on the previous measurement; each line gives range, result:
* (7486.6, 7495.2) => 12.27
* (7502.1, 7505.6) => 12.14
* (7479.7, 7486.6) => 12.15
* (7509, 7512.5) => 11.92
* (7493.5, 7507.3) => 12.25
